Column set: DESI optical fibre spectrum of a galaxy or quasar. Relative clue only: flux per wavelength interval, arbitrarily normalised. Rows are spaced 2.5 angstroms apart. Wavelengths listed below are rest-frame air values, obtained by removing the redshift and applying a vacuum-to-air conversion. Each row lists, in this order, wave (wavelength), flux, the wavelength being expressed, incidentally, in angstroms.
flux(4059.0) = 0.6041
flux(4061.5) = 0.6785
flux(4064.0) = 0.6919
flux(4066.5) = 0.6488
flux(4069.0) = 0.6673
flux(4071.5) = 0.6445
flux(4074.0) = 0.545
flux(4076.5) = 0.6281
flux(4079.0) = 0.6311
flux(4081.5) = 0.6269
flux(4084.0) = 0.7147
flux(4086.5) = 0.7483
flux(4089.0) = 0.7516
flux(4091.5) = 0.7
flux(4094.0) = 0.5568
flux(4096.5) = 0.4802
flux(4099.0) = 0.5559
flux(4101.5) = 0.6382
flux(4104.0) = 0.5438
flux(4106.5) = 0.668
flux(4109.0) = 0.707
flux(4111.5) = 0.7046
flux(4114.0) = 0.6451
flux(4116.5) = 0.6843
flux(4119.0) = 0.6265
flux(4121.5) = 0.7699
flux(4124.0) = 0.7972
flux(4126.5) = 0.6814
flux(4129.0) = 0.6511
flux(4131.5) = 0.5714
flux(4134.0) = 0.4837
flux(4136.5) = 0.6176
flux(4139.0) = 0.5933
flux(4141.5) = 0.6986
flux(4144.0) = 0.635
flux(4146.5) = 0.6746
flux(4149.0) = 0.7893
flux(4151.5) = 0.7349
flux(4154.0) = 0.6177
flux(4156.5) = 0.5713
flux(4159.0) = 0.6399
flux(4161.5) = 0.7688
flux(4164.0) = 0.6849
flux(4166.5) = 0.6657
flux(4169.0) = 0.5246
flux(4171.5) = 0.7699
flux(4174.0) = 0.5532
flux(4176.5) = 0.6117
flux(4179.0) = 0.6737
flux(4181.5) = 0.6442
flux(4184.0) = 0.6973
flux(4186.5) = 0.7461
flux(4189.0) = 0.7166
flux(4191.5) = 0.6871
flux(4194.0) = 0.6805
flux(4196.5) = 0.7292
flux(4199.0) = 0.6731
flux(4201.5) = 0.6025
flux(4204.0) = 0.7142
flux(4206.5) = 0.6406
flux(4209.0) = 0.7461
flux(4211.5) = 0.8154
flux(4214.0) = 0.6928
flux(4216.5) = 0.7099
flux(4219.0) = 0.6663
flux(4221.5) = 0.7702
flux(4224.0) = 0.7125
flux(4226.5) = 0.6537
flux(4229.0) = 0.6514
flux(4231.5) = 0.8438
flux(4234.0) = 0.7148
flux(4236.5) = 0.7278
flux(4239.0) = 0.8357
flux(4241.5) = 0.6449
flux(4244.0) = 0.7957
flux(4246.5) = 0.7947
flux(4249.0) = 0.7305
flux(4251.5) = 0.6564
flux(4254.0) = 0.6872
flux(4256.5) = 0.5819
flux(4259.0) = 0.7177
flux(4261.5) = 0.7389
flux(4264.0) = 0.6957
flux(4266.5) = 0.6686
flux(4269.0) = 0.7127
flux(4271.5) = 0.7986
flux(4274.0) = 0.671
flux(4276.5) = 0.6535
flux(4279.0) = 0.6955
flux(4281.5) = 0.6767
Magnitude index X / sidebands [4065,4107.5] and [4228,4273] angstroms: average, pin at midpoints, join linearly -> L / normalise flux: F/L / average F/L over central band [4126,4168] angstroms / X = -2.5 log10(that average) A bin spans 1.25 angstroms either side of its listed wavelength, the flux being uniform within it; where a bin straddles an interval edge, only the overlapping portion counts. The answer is 0.03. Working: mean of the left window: 0.632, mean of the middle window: 0.65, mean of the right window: 0.722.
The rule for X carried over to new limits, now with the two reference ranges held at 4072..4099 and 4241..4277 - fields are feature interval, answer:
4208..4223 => -0.07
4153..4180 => 0.04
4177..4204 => -0.01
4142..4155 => -0.05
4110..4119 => -0.04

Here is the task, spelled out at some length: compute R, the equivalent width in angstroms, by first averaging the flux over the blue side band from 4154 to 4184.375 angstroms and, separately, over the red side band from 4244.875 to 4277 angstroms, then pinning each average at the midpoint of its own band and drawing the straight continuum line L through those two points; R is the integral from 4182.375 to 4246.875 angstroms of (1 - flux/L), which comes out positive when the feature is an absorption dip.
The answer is -3.9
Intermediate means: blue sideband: 0.648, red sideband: 0.703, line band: 0.716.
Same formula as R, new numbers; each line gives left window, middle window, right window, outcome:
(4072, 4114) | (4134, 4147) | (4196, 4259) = 0.7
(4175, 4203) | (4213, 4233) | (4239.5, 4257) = -0.5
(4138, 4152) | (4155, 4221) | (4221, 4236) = 2.5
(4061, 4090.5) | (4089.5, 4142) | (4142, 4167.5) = 2.7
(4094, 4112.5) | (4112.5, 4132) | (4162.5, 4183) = -2.0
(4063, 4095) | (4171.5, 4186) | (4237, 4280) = 0.7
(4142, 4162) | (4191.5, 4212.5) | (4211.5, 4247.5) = 0.4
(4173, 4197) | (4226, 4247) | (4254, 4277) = -1.7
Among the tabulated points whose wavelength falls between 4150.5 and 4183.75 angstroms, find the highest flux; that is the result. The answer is 0.7699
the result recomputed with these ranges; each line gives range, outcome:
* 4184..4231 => 0.8154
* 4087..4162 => 0.7972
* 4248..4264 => 0.7389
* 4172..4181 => 0.6737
